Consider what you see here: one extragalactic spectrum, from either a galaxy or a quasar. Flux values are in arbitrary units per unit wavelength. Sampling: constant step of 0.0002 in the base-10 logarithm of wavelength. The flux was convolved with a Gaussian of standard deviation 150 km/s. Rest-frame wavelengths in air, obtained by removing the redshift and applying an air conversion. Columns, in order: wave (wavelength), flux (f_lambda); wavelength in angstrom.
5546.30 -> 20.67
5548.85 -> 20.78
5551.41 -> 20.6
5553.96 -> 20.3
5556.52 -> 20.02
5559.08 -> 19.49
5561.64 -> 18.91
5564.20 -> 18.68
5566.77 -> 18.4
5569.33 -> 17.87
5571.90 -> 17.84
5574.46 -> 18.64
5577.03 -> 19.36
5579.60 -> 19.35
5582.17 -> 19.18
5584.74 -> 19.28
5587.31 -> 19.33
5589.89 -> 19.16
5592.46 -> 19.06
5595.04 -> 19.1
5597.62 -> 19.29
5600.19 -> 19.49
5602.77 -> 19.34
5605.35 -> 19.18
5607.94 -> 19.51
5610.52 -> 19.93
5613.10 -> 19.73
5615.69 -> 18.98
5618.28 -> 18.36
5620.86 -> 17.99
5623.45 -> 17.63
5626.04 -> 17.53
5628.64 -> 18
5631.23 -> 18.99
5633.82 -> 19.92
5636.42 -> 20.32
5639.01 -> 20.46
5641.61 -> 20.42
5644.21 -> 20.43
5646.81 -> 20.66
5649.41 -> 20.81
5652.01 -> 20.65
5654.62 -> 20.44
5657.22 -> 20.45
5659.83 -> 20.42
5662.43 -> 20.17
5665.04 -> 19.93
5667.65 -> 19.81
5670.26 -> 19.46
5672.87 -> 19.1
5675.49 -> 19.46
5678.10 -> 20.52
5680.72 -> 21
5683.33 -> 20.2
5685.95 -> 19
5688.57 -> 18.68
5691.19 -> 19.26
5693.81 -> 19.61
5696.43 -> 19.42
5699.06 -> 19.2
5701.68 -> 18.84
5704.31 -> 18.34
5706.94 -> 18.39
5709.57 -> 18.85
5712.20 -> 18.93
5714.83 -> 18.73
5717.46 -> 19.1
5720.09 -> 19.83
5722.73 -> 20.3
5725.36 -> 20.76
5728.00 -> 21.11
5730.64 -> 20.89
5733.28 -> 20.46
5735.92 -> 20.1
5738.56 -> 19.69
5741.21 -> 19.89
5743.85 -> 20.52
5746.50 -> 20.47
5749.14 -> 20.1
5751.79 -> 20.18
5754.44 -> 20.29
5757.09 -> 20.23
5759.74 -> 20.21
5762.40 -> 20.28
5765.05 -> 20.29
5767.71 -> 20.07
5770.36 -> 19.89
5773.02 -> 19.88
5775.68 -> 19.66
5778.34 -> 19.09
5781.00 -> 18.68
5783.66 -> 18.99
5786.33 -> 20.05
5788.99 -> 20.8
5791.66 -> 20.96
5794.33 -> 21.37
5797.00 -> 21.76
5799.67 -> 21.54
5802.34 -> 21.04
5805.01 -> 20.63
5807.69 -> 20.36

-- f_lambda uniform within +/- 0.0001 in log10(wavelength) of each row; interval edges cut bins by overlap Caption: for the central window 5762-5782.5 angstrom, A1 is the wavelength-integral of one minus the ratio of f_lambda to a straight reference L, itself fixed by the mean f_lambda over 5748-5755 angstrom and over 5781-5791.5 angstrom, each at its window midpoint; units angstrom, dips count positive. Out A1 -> 0.3 angstrom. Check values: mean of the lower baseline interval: 20.2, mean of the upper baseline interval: 19.9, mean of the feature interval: 19.7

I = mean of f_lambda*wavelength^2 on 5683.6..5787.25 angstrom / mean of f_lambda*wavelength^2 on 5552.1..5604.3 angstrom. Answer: 1.1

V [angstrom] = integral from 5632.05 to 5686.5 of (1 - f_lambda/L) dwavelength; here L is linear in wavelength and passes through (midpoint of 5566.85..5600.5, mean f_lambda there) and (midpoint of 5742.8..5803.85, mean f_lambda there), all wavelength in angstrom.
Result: -1.93 angstrom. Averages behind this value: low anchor 19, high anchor 20.3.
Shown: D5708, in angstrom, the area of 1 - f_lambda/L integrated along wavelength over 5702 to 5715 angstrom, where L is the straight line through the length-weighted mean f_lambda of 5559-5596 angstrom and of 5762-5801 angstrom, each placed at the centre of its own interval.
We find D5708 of 0.7 angstrom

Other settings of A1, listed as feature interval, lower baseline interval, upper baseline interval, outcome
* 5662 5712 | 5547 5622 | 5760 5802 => 0.9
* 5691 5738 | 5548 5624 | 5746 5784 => 0.3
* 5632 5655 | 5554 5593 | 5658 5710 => -1.3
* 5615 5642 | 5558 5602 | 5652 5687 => 0.9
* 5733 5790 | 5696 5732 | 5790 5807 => 1.2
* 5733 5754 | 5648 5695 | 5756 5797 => -0.1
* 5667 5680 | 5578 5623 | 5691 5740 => -0.2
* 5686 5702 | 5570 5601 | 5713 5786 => 0.4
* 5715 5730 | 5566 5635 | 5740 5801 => -0.2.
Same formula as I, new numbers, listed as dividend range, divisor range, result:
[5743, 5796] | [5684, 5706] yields 1.08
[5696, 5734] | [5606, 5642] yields 1.06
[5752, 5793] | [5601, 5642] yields 1.10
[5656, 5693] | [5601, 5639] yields 1.06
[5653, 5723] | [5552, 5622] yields 1.06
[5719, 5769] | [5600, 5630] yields 1.13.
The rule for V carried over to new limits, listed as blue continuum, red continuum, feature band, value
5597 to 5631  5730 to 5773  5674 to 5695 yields -0.19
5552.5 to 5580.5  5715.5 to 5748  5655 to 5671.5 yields -0.29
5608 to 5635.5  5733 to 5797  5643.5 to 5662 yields -1.44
